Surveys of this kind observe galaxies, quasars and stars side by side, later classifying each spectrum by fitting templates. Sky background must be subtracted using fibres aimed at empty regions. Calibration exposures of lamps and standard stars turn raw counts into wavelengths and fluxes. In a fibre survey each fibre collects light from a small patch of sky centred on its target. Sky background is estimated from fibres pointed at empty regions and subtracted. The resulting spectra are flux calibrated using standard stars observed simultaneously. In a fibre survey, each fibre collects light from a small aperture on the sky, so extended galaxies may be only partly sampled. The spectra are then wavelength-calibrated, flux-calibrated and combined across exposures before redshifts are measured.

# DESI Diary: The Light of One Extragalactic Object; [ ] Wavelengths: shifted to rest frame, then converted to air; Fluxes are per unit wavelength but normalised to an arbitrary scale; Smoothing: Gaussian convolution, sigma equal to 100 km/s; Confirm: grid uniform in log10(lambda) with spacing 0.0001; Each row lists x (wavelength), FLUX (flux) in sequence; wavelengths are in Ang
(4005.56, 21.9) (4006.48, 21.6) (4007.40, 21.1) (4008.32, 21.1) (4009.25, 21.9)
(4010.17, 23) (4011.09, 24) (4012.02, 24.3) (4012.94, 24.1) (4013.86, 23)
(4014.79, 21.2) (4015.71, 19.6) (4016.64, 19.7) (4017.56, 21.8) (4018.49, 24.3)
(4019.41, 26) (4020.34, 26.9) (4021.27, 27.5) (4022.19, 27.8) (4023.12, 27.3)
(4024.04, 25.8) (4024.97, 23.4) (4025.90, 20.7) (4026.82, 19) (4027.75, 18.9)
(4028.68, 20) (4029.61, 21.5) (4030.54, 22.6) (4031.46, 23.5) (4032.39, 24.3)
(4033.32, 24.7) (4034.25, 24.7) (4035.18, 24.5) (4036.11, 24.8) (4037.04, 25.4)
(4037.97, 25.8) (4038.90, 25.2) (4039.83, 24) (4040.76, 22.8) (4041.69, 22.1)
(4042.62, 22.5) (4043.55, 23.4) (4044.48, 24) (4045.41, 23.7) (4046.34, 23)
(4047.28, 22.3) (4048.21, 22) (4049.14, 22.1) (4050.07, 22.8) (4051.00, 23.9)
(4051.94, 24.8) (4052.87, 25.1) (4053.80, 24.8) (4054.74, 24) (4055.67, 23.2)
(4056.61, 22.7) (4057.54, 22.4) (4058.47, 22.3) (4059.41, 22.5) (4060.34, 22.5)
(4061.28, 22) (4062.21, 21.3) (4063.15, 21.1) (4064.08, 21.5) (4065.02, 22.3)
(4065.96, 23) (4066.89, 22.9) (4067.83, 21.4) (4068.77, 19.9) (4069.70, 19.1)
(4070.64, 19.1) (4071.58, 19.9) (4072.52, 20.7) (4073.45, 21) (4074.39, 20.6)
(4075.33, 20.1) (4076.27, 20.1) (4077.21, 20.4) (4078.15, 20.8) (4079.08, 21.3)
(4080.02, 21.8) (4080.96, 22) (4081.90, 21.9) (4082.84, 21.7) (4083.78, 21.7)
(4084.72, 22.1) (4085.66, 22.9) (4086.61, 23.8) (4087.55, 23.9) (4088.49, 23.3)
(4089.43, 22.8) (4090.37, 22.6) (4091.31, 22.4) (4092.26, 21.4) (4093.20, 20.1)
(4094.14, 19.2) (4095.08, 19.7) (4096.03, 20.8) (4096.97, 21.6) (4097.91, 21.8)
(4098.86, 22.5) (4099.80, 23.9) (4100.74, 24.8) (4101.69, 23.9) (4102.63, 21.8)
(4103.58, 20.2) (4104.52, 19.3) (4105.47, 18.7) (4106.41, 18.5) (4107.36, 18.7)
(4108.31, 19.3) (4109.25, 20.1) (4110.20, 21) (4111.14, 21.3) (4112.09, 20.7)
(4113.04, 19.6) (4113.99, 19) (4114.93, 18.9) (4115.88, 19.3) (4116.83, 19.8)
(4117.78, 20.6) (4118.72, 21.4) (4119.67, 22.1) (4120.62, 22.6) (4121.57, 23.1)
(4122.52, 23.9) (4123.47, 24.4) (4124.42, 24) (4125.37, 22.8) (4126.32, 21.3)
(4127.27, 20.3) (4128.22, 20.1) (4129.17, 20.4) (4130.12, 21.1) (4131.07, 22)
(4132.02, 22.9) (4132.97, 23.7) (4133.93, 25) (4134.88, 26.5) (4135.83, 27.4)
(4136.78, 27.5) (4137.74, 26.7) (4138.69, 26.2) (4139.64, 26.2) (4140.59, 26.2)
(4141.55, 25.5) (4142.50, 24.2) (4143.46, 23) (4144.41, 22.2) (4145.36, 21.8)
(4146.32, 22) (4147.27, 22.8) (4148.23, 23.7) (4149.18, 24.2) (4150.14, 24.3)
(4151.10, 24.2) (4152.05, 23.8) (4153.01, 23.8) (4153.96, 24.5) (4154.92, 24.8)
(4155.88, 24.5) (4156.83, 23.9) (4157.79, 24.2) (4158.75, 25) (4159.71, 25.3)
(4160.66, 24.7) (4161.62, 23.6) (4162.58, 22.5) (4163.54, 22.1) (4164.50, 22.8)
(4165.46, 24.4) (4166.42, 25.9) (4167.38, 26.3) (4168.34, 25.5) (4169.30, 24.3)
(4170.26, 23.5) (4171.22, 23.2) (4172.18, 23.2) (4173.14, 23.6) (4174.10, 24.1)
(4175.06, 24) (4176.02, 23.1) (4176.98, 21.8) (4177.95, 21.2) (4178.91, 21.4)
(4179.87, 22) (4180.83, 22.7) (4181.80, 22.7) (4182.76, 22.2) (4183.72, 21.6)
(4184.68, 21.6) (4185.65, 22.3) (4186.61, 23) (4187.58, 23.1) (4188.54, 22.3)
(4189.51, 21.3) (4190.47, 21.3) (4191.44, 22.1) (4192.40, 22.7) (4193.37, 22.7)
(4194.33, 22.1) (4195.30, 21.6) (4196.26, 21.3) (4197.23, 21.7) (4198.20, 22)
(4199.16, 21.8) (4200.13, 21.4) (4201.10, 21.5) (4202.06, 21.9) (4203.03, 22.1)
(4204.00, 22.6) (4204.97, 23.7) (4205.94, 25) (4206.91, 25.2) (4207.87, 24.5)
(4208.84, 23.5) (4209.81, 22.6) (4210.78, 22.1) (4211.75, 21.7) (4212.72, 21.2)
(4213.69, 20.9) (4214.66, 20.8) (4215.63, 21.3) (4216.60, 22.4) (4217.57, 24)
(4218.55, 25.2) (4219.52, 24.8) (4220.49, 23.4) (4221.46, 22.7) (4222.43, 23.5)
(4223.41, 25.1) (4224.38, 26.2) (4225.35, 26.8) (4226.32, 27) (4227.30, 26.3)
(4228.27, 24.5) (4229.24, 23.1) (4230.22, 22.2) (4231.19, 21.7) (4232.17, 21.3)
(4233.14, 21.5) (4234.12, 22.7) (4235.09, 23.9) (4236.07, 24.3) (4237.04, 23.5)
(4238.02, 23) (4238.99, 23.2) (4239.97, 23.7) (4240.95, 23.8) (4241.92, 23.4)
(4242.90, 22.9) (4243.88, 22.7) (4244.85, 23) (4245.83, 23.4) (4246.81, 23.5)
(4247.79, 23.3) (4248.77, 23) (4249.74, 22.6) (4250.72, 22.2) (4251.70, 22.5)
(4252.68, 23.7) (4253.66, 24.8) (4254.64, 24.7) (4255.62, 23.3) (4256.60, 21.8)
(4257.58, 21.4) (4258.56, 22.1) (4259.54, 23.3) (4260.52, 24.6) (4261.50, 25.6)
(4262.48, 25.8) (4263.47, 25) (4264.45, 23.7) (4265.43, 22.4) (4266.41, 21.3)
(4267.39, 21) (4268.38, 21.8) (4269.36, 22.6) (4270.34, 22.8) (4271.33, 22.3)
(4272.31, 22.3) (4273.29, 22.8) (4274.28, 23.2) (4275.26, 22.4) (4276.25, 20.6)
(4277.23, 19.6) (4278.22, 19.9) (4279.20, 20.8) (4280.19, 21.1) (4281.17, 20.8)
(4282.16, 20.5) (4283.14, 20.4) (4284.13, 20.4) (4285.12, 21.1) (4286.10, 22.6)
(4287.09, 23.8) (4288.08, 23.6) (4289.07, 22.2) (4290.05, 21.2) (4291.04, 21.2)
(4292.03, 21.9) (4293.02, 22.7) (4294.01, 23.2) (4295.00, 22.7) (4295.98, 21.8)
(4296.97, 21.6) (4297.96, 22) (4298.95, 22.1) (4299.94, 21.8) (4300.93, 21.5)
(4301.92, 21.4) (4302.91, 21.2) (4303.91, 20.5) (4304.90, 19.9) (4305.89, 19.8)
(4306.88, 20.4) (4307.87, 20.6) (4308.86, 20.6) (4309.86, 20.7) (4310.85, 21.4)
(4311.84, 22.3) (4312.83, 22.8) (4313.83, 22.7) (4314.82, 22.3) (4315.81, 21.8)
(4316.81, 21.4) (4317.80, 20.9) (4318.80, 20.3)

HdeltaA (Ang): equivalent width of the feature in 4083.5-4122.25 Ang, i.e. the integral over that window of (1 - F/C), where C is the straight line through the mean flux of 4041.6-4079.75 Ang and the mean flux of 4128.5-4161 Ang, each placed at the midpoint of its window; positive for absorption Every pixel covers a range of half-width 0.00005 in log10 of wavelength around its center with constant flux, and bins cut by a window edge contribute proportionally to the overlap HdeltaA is 3.1 Ang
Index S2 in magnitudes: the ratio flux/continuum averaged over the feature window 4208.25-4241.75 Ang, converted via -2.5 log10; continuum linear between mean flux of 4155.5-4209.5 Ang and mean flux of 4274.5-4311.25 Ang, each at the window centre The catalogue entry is -0.05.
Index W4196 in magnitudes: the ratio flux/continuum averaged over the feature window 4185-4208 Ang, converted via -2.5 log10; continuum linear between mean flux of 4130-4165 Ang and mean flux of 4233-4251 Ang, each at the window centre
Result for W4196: 0.06 mag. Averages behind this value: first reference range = 24.2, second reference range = 23.2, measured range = 22.4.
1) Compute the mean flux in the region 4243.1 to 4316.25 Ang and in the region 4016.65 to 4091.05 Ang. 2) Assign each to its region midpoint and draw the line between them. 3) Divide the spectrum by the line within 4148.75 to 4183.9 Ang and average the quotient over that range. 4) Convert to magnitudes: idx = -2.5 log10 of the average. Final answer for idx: -0.057 mag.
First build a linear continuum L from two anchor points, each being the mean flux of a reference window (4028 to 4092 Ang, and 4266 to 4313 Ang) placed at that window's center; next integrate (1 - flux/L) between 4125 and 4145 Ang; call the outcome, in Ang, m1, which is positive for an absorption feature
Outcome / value -1.51 Ang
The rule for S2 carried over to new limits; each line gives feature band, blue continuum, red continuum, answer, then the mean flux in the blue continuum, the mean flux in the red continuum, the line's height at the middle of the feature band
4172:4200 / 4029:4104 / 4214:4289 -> 0.023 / 22.4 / 22.9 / 22.7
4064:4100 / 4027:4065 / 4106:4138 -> 0.052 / 23.1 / 21.9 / 22.5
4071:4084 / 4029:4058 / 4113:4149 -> 0.117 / 23.6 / 23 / 23.4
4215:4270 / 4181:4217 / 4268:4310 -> -0.072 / 22.3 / 21.5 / 21.9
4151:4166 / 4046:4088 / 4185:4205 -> -0.092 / 22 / 22.1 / 22.1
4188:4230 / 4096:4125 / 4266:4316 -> -0.077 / 21.2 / 21.6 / 21.4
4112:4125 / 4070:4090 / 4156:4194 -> 0.038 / 21.5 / 23.2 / 22.2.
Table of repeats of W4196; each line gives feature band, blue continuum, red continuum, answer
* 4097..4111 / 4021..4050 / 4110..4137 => 0.07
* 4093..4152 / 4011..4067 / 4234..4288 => 0.04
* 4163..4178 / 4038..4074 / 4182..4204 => -0.08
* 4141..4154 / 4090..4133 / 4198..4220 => -0.09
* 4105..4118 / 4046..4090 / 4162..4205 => 0.14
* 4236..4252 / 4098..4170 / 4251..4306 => -0.04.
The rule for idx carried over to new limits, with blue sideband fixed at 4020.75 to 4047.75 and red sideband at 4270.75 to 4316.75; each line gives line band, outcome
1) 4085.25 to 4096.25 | 0.06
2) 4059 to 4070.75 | 0.09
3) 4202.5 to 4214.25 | -0.03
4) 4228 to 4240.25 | -0.04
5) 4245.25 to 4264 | -0.08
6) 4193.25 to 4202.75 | 0.03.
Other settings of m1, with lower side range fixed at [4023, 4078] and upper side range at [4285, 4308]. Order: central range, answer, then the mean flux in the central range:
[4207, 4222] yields -0.6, 22.8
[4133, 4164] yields -3.1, 24.4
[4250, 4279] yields -1.2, 22.7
